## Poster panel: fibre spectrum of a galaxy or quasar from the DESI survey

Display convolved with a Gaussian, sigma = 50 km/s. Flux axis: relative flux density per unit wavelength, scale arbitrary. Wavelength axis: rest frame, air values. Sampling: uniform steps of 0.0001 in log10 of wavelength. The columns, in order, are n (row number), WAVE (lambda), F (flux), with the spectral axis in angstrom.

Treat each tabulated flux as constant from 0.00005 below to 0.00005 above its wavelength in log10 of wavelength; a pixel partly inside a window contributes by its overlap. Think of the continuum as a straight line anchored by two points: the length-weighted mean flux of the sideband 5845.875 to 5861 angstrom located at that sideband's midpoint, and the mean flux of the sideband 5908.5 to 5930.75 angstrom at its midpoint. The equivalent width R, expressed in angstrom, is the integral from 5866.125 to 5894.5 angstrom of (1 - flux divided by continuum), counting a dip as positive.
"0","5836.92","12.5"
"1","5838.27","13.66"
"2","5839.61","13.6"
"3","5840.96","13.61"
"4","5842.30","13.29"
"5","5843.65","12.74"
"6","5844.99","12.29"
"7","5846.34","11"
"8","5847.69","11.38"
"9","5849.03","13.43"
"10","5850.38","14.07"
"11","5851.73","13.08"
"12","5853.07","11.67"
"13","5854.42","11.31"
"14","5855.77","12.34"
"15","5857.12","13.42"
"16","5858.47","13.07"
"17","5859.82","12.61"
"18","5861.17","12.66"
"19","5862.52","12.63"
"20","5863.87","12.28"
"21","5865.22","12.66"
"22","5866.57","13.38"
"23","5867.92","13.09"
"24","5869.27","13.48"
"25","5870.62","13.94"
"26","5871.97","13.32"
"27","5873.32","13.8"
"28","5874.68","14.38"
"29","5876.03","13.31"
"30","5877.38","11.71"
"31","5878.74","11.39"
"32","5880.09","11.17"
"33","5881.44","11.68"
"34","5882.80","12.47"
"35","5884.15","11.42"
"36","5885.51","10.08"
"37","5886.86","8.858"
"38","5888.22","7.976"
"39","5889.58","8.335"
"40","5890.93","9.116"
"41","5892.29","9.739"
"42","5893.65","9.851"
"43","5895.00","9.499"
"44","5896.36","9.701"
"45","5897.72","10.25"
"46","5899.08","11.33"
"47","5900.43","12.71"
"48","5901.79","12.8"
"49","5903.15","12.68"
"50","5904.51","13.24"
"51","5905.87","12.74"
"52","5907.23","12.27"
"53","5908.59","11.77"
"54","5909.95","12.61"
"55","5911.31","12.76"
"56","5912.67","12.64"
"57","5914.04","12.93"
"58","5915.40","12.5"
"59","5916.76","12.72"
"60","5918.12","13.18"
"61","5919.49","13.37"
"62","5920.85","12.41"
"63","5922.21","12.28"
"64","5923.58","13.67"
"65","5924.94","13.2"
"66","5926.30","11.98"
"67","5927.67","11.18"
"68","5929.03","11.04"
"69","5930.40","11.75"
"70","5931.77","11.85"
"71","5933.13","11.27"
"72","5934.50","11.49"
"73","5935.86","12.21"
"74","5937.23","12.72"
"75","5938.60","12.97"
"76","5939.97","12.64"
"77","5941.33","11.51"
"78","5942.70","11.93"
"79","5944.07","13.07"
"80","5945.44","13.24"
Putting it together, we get 2.25 angstrom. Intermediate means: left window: 12.5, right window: 12.5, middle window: 11.5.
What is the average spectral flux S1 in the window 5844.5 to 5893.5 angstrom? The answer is 12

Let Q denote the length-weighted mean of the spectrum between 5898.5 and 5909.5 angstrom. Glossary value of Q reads 12.5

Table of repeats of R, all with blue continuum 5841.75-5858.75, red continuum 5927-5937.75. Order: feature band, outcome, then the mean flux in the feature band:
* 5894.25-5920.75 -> -0.6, 12.2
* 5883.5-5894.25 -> 2.4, 9.41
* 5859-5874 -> -0.9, 13.1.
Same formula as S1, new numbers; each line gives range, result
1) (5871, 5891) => 11.4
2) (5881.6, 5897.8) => 9.81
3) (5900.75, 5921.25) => 12.7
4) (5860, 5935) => 11.9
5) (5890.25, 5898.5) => 9.71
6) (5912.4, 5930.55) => 12.5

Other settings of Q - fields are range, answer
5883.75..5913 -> 11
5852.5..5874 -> 12.9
